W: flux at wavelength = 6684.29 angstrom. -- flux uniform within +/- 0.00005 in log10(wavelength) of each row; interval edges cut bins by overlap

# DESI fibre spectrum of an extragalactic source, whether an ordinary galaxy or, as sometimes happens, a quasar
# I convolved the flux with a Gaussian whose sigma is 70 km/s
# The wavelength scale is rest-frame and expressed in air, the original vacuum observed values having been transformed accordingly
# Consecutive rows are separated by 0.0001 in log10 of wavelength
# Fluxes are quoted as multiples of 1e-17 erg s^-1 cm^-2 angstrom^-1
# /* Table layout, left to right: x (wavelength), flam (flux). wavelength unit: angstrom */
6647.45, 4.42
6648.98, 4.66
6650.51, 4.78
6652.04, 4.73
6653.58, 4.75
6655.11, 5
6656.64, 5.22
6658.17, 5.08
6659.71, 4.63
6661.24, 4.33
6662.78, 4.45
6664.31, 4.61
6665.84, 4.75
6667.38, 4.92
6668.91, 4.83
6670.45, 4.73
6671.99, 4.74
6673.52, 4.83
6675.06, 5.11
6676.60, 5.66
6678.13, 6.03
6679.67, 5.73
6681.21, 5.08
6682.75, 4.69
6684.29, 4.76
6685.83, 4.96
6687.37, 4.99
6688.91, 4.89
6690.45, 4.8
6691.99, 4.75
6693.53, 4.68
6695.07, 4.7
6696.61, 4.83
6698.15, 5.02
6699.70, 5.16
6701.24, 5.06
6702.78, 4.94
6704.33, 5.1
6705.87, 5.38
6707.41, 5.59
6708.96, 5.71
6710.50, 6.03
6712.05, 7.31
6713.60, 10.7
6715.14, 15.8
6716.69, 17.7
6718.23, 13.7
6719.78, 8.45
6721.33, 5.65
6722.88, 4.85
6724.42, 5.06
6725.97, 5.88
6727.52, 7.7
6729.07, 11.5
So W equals 4.76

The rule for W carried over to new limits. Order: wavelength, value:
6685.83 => 4.96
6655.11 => 5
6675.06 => 5.11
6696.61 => 4.83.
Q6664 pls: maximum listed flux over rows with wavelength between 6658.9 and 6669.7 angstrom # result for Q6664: 4.92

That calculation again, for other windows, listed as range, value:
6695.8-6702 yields 5.16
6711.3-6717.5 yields 17.7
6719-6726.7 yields 8.45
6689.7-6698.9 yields 5.02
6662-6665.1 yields 4.61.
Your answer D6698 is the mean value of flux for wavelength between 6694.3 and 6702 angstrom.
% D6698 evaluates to 4.95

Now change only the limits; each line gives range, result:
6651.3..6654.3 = 4.73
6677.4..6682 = 5.6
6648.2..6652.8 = 4.73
